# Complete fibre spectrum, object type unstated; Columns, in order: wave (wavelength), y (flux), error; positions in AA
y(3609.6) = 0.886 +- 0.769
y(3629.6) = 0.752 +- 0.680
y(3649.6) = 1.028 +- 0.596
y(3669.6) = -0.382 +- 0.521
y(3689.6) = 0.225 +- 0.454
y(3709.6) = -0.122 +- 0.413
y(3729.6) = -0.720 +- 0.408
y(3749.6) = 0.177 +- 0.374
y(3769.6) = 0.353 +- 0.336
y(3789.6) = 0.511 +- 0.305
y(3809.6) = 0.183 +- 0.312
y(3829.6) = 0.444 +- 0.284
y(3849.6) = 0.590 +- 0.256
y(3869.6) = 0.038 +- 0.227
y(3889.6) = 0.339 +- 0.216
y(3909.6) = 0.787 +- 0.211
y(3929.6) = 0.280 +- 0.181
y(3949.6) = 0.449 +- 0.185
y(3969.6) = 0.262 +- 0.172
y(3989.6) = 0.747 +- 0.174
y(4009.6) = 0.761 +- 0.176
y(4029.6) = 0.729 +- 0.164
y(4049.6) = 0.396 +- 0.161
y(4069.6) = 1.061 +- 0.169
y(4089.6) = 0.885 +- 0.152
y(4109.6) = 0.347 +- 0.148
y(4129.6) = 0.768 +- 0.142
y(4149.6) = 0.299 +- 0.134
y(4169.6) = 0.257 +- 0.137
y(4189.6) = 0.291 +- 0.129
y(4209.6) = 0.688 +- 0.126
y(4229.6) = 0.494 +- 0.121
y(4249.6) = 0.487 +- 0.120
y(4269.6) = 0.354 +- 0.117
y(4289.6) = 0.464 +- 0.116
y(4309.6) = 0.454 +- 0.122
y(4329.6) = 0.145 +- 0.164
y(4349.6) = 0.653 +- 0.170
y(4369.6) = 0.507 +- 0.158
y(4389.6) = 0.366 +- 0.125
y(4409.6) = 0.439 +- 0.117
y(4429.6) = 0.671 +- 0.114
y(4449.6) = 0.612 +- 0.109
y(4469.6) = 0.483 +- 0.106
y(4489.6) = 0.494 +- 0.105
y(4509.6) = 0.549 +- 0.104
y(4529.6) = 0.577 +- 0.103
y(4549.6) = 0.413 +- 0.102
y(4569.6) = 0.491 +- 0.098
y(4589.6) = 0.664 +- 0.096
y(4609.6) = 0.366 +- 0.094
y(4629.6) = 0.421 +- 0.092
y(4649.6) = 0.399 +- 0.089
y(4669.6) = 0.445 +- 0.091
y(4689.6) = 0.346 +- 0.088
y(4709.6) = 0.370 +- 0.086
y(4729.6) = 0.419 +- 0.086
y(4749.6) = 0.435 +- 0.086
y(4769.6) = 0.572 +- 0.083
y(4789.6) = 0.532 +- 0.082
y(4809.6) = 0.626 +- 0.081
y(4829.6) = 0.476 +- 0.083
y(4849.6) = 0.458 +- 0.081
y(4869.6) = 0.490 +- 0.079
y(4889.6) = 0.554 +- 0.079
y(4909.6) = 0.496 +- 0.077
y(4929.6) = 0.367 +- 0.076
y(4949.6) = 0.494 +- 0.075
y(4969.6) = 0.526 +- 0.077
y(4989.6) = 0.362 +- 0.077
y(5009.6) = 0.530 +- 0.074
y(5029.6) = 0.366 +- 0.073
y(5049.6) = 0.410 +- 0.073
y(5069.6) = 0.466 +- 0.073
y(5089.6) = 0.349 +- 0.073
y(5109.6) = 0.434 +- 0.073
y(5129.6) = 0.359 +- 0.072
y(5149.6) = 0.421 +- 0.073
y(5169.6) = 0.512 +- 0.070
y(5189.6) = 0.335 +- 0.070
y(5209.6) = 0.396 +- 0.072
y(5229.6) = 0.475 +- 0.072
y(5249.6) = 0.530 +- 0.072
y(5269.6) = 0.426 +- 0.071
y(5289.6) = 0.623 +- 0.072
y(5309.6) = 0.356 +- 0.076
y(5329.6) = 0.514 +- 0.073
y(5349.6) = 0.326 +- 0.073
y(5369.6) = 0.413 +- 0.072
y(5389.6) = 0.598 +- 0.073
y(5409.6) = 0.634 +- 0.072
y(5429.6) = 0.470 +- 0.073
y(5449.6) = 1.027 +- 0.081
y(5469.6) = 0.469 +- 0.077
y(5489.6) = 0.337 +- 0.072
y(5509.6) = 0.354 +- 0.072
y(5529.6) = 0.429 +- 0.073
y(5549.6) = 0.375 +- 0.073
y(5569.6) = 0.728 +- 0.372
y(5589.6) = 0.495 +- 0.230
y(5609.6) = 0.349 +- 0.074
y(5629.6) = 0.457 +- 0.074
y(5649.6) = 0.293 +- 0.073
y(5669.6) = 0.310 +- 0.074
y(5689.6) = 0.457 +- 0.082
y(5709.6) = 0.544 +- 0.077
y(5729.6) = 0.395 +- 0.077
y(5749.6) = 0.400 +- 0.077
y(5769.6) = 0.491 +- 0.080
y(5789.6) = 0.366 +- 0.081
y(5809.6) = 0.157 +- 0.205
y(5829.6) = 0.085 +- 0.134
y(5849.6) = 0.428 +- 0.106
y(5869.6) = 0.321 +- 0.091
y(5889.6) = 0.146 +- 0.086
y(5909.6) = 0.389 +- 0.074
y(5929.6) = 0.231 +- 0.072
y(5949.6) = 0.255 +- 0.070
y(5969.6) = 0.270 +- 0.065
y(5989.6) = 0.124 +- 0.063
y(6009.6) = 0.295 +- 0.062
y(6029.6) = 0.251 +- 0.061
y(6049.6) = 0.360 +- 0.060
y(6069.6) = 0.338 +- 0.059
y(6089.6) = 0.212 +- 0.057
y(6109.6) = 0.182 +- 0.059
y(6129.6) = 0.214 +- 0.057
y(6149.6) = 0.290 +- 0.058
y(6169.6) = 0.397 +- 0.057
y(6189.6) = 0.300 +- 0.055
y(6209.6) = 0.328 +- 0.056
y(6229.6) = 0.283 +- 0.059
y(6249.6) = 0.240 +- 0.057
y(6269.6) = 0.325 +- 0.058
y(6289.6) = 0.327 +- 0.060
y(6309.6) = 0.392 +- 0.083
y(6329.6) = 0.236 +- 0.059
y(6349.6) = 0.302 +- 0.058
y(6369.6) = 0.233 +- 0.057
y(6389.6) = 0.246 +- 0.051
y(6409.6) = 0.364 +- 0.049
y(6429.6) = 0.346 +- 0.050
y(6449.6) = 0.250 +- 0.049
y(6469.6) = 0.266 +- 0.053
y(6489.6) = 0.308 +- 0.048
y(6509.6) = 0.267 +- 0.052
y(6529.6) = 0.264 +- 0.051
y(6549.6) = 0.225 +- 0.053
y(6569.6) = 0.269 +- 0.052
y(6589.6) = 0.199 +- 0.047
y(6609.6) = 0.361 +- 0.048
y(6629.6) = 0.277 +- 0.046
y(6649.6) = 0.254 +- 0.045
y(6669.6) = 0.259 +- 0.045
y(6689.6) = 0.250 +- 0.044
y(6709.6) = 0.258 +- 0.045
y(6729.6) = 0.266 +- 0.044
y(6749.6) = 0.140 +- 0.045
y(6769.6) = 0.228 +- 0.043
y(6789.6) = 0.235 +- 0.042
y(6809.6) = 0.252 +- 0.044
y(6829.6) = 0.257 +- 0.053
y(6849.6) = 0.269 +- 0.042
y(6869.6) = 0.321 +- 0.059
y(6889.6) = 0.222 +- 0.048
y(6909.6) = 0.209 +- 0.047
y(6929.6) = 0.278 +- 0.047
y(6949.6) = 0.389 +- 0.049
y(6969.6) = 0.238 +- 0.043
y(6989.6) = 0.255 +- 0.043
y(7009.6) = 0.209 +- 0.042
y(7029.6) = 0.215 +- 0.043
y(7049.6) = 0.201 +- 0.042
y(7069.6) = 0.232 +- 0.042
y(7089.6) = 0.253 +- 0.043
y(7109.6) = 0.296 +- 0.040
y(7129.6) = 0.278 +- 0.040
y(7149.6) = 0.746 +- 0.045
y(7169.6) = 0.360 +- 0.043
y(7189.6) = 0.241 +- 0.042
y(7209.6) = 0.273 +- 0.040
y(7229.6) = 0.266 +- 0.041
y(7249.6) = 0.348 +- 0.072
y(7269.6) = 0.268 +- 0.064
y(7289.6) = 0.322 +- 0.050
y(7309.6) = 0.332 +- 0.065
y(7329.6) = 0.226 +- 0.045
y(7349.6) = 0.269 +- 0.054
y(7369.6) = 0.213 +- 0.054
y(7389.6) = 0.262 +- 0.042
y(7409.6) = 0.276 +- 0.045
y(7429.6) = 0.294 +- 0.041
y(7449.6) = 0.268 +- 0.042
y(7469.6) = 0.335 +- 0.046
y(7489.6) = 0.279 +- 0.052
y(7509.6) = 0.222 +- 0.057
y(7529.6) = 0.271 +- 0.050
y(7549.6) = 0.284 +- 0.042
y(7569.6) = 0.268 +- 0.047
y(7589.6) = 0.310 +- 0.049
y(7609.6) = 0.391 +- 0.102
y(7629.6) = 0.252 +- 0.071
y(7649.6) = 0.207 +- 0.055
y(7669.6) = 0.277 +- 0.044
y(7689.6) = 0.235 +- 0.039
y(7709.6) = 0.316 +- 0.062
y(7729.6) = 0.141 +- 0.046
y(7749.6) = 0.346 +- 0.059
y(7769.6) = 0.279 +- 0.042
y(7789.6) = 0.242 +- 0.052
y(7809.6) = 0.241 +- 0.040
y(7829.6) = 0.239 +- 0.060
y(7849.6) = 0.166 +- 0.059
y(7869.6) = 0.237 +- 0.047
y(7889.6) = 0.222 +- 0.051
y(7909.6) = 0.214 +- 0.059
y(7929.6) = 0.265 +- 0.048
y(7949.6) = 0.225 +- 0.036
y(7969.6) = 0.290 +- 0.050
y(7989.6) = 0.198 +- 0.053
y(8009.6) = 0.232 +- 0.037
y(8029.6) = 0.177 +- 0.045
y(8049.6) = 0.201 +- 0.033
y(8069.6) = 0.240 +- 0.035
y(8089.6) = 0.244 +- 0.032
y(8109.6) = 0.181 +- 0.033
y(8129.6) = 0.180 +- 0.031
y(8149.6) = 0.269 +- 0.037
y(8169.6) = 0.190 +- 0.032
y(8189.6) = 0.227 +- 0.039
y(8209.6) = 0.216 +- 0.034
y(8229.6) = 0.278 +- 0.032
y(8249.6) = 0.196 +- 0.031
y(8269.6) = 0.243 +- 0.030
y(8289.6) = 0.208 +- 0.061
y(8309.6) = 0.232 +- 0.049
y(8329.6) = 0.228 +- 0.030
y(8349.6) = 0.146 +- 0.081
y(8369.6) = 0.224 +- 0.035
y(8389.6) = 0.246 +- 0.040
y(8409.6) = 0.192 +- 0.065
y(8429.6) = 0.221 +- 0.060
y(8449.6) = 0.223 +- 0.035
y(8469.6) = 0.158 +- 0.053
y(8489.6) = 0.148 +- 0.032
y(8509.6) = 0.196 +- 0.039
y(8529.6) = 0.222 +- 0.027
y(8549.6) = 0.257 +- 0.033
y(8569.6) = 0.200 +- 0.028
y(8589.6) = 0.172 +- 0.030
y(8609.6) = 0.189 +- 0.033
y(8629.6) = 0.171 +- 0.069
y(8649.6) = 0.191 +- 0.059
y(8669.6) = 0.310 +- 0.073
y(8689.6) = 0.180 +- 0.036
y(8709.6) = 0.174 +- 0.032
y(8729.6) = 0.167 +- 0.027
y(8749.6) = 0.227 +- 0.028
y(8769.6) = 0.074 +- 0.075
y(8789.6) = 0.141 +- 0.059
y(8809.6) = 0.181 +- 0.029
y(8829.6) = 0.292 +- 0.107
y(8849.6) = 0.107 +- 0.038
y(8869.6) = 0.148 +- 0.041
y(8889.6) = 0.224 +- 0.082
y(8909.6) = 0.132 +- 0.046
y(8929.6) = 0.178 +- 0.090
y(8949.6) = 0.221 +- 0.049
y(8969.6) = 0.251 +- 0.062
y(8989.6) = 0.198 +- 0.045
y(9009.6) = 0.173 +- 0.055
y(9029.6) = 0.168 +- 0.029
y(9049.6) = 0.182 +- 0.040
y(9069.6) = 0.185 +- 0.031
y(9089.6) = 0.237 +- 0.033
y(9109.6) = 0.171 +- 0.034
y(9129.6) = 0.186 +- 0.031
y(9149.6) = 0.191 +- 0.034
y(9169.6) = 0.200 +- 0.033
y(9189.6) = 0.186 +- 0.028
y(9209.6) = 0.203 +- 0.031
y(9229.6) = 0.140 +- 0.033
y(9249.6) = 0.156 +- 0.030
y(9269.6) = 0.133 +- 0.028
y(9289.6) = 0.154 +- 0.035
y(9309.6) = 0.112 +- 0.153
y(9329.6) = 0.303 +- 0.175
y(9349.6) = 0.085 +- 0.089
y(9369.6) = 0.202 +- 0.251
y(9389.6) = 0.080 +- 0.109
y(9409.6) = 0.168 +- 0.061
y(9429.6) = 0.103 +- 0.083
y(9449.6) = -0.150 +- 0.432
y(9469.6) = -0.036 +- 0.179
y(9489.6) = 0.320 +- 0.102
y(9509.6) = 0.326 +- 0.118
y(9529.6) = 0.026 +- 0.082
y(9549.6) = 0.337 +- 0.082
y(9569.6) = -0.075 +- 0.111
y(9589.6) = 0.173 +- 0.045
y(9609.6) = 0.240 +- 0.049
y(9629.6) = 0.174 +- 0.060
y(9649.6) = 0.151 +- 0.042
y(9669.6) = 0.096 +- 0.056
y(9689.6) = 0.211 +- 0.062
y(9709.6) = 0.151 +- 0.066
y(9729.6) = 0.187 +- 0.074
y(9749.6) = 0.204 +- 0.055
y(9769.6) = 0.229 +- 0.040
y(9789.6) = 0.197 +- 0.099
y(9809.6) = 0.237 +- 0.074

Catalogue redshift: 0.089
